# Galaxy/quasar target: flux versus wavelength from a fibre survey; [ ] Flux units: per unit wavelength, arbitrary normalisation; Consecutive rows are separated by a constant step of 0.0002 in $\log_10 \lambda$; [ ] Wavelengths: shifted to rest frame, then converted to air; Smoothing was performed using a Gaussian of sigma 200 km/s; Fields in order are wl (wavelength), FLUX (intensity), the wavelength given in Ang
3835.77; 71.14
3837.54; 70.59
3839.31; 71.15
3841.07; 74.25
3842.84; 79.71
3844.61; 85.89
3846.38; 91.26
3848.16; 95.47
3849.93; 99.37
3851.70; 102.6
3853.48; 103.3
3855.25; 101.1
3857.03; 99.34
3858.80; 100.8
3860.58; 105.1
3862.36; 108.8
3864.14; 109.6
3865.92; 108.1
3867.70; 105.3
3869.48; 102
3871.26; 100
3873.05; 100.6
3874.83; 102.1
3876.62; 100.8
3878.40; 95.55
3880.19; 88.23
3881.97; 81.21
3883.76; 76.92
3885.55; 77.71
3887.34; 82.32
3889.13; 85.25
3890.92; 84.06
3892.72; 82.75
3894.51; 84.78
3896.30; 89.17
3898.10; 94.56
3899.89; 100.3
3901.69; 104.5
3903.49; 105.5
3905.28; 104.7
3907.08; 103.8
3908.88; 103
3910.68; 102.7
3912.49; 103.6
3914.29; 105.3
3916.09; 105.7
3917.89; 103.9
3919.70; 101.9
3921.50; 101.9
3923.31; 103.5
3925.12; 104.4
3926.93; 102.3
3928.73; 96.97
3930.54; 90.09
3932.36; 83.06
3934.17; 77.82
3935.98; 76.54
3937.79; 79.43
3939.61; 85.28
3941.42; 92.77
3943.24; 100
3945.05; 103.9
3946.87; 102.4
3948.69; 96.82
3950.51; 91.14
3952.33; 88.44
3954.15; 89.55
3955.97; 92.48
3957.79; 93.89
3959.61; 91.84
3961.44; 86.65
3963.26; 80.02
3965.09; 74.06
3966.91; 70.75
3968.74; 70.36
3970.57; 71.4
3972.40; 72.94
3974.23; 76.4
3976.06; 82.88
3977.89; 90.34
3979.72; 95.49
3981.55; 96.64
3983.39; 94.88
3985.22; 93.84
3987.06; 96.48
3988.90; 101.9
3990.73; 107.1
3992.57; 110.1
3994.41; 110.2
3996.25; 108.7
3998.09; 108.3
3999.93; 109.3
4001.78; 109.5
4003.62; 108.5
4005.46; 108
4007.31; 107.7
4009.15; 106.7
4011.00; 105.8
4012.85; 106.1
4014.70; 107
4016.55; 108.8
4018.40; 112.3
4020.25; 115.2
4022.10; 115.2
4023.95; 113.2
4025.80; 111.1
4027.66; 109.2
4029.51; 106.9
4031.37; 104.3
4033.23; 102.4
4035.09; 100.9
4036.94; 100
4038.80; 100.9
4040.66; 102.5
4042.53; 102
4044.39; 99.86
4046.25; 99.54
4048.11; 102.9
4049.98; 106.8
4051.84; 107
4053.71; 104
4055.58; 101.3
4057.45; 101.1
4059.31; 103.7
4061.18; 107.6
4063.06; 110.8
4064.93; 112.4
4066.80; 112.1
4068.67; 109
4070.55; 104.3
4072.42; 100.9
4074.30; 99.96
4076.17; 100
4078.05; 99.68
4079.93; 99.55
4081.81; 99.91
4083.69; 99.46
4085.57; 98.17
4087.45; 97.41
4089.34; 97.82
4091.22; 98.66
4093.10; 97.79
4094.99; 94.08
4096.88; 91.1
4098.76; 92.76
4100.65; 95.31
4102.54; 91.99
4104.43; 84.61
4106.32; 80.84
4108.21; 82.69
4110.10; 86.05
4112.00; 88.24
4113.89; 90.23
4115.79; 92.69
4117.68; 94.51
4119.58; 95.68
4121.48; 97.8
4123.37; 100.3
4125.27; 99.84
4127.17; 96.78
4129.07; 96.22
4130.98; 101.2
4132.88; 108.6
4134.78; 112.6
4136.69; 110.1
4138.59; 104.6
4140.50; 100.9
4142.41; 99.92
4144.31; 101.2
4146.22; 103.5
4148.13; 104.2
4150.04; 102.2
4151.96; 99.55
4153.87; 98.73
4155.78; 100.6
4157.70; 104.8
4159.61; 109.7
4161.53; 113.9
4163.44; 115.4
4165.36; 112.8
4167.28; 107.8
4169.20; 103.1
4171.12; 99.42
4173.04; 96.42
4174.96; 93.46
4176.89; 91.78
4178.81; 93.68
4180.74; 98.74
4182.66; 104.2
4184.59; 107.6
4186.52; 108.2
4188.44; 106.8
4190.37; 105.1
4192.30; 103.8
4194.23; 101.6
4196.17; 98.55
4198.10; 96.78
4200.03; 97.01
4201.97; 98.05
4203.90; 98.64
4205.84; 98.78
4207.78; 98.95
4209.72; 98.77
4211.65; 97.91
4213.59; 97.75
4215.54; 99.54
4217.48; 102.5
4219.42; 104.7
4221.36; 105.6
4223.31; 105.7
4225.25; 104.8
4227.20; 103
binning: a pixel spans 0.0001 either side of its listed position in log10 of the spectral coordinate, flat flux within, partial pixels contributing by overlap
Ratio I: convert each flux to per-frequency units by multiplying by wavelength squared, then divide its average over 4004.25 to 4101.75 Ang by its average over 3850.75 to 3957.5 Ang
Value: 1.2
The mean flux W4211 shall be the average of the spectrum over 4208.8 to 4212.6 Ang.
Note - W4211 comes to 98.6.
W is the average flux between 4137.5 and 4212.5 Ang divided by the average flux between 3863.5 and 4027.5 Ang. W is 1.06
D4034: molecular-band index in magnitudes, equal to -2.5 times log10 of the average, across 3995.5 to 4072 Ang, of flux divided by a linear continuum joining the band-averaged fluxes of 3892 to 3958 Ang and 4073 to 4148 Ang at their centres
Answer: -0.11 mag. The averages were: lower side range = 96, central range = 107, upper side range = 97.1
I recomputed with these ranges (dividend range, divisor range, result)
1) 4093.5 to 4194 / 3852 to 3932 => 1.15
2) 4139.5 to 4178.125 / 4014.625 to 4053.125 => 1.03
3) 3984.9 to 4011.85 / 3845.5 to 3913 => 1.17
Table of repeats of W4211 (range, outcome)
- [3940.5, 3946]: 98.9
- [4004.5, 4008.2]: 108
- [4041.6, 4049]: 101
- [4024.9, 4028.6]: 110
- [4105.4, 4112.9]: 84.4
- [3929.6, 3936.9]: 81.9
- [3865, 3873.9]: 103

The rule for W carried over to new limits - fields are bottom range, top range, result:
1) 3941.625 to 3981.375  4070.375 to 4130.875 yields 1.09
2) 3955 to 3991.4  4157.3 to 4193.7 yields 1.20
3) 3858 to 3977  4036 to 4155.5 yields 1.07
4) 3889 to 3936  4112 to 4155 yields 1.03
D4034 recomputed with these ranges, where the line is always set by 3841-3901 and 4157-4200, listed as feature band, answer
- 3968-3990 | 0.12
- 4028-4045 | -0.04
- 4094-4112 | 0.14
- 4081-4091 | 0.02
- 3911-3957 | 0.01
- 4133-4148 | -0.03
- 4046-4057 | -0.04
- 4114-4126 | 0.06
